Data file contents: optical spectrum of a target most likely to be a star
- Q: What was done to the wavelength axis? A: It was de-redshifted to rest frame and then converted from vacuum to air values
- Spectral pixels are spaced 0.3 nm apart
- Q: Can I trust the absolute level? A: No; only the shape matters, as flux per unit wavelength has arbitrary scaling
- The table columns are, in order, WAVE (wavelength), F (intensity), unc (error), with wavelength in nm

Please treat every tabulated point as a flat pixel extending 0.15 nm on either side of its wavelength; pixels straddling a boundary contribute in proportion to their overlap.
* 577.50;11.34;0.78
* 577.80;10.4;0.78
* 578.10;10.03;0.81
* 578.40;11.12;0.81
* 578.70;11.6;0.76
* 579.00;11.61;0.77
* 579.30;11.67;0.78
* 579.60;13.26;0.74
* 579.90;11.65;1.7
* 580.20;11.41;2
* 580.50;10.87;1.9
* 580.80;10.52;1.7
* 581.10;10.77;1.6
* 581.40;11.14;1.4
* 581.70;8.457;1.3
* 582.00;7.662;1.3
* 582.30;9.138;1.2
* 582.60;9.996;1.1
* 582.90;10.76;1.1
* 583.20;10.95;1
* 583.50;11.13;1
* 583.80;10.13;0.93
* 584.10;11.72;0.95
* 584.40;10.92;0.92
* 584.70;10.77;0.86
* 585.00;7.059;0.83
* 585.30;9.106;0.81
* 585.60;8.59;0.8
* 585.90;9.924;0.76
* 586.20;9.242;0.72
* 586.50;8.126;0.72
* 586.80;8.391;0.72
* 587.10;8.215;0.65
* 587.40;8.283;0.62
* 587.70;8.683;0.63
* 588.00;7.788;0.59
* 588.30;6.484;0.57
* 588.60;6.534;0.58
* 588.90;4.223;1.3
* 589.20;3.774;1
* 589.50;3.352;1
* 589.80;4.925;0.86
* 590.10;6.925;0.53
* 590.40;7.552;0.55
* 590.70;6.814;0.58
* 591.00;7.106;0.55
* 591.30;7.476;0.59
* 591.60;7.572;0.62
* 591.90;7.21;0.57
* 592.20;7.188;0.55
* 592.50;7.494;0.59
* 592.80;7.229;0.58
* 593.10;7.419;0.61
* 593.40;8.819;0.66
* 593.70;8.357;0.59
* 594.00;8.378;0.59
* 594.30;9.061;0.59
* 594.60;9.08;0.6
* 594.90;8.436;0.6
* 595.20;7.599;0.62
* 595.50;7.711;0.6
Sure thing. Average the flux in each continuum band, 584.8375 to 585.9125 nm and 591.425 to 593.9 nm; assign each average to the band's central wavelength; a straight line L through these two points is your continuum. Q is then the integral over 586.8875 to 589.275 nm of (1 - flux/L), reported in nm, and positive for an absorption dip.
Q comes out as 0.39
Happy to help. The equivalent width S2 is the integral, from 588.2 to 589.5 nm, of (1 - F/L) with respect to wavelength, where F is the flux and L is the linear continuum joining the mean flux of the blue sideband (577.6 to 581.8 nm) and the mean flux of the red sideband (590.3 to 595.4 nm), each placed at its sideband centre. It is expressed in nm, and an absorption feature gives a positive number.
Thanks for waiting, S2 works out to 0.57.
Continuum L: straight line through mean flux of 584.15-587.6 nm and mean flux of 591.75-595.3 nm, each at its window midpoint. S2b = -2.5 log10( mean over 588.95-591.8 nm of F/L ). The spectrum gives 0.35 mag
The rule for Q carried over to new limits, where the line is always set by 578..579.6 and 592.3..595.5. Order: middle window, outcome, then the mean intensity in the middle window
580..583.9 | 0.182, 10.2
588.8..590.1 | 0.673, 4.39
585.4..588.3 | 0.362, 8.48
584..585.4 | 0.039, 9.88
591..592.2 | 0.180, 7.35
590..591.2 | 0.236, 7.12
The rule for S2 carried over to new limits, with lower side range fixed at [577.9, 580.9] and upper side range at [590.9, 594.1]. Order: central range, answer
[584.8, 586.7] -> 0.167 nm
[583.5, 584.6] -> -0.098 nm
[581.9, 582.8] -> 0.122 nm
